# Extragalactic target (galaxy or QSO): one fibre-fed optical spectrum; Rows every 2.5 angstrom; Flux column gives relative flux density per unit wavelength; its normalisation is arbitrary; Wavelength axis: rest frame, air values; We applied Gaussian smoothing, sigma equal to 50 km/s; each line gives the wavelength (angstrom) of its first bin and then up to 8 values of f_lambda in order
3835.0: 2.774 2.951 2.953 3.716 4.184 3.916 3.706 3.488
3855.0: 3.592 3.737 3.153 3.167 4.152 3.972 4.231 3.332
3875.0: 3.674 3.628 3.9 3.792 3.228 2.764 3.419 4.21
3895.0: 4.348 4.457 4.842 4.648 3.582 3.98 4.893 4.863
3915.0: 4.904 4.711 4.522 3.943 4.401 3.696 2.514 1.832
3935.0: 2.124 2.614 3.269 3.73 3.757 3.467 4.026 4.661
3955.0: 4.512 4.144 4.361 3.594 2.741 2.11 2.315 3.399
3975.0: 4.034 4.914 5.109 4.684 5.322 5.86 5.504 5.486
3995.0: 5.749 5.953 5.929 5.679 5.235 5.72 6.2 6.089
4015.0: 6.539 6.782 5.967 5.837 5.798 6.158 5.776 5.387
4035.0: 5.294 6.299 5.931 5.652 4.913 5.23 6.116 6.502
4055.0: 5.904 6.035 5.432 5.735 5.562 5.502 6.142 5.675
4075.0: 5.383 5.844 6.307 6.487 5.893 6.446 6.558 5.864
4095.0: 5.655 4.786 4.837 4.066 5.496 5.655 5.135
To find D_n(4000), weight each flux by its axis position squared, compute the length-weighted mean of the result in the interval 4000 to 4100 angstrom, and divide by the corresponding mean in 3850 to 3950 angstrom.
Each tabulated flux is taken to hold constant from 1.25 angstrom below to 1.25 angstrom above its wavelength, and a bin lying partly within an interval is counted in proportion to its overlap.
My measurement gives 1.68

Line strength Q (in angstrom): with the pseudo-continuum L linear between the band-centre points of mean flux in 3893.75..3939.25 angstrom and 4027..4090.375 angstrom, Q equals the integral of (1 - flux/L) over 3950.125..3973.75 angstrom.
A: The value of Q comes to 5.0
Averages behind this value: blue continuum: 3.93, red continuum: 5.84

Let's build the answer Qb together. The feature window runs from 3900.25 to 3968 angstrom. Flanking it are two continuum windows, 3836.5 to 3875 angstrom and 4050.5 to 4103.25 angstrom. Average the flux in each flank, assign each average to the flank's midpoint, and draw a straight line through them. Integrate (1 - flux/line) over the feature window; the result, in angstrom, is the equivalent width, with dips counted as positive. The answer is 8.7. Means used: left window 3.62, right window 5.76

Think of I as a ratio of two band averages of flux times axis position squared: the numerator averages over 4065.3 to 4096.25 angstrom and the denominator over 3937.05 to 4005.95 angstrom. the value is 1.4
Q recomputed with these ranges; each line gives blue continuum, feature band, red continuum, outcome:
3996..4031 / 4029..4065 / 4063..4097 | 1.4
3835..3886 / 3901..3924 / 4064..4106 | -2.1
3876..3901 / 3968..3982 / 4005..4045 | 3.4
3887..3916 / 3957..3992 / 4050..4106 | 5.1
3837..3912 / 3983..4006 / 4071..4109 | -3.7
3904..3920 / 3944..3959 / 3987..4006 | 2.8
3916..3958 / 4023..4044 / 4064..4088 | -2.3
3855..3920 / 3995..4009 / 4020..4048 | -1.1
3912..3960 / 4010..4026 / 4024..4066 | -2.8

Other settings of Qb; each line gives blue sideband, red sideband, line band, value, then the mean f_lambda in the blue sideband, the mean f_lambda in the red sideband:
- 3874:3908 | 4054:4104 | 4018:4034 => -2.1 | 3.89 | 5.7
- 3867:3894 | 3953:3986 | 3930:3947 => 4.2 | 3.65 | 3.95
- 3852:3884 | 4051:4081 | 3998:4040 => -4.7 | 3.68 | 5.83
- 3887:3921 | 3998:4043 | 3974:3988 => 1.1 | 4.33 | 5.91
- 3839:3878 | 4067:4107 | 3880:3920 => -1.3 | 3.67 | 5.69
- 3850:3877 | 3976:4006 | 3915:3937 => 4.8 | 3.65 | 5.44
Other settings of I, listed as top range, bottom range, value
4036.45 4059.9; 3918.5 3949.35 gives 1.84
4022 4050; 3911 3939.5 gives 1.65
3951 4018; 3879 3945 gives 1.33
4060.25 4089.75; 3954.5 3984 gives 1.63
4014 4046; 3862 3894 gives 1.73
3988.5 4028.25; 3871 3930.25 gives 1.55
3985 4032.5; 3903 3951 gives 1.64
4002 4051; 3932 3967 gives 1.73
